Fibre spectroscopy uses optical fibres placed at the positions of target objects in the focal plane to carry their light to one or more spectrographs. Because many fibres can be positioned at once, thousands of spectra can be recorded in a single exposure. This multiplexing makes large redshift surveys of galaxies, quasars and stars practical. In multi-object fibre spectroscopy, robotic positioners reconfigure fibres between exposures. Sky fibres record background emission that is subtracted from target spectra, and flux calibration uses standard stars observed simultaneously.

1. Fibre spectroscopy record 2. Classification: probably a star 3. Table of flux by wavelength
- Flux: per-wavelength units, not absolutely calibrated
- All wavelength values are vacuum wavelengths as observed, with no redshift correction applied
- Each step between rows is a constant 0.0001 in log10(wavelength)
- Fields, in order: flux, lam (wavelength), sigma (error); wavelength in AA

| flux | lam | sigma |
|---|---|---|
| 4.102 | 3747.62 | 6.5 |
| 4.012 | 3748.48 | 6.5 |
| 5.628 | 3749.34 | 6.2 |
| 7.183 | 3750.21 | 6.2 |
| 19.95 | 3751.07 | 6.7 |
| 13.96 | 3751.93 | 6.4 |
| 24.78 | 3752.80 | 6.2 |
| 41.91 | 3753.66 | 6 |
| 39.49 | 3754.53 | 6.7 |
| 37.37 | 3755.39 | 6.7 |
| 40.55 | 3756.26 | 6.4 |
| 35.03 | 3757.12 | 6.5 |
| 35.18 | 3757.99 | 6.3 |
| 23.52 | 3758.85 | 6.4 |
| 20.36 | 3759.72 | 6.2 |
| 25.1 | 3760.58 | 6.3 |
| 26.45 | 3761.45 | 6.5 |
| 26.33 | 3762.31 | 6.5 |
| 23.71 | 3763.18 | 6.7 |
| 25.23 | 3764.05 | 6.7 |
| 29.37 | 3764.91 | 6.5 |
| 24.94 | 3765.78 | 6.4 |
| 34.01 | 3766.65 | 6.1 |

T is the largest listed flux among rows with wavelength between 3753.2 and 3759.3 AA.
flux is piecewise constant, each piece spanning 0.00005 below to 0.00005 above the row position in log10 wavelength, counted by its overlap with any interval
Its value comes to 41.91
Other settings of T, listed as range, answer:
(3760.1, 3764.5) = 26.45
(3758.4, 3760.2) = 23.52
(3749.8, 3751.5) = 19.95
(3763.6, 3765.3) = 29.37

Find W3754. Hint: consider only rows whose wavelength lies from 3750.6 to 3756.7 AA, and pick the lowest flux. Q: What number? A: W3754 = 13.96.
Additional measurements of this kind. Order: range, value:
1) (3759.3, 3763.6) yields 20.36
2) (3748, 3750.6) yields 4.012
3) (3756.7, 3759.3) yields 23.52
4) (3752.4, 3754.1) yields 24.78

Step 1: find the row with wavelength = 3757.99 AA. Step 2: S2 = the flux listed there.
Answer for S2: 35.18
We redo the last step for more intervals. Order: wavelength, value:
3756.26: 40.55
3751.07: 19.95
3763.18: 23.71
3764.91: 29.37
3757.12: 35.03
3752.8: 24.78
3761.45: 26.45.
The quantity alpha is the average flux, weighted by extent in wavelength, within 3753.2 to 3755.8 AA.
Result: 39.5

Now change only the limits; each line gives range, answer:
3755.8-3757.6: 37.6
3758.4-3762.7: 24.4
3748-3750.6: 5.55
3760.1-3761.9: 25.7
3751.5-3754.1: 26.8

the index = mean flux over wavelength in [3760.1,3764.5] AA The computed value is 25.4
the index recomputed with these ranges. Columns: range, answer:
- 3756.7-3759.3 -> 31.1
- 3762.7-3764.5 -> 24.6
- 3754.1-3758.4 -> 37.5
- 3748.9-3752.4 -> 11.8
